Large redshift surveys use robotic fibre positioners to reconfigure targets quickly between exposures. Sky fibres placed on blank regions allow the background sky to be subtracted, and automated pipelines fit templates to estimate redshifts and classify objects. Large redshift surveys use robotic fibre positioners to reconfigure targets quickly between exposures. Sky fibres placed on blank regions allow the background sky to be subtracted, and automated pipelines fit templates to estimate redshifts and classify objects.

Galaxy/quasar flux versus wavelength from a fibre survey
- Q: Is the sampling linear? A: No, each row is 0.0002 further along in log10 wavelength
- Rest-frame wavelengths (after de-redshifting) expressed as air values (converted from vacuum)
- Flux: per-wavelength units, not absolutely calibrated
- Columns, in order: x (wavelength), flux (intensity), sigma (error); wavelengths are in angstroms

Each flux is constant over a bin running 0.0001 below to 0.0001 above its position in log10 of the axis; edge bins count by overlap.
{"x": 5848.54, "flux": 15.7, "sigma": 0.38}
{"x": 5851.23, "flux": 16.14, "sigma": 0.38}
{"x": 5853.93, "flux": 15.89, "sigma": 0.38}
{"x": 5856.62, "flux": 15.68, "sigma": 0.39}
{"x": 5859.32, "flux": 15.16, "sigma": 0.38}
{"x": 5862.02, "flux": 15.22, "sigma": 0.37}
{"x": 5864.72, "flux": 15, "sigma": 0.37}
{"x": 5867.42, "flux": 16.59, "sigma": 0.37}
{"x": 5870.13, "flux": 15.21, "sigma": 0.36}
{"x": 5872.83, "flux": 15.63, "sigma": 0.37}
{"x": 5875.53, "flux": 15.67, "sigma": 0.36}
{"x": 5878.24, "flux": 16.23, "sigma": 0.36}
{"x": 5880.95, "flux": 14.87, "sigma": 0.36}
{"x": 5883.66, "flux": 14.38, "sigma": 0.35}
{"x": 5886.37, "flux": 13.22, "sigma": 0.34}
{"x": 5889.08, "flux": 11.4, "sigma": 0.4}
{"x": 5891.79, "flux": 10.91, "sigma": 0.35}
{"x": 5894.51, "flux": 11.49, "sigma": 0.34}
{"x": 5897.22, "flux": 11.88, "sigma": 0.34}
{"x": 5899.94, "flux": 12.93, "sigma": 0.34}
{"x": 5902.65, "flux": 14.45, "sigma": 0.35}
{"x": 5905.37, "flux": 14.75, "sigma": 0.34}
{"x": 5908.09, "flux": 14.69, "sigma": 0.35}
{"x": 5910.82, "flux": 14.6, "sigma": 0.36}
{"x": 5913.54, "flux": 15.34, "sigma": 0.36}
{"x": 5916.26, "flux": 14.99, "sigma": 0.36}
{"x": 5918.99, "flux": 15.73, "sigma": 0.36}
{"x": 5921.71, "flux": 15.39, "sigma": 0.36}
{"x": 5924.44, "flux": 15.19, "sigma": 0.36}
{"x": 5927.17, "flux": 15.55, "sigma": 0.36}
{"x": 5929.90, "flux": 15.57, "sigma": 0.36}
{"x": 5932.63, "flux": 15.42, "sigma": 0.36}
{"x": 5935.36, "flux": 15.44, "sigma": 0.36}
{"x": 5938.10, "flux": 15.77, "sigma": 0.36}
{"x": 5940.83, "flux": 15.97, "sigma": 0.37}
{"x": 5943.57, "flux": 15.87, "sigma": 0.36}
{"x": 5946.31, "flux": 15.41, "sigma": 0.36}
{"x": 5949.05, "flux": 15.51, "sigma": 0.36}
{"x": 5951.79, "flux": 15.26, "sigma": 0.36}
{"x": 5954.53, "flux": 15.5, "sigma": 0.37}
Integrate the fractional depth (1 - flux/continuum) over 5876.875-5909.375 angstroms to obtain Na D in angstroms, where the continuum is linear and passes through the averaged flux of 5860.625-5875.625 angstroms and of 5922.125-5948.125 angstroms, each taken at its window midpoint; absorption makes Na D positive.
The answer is 4.4 angstroms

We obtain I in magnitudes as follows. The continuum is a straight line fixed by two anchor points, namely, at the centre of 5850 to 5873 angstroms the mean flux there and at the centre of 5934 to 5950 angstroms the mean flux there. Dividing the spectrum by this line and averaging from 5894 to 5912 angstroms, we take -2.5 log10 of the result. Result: 0.149 mag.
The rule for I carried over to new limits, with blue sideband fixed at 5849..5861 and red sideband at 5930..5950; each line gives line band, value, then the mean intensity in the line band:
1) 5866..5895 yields 0.11 mag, 14.2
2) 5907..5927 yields 0.03 mag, 15.2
